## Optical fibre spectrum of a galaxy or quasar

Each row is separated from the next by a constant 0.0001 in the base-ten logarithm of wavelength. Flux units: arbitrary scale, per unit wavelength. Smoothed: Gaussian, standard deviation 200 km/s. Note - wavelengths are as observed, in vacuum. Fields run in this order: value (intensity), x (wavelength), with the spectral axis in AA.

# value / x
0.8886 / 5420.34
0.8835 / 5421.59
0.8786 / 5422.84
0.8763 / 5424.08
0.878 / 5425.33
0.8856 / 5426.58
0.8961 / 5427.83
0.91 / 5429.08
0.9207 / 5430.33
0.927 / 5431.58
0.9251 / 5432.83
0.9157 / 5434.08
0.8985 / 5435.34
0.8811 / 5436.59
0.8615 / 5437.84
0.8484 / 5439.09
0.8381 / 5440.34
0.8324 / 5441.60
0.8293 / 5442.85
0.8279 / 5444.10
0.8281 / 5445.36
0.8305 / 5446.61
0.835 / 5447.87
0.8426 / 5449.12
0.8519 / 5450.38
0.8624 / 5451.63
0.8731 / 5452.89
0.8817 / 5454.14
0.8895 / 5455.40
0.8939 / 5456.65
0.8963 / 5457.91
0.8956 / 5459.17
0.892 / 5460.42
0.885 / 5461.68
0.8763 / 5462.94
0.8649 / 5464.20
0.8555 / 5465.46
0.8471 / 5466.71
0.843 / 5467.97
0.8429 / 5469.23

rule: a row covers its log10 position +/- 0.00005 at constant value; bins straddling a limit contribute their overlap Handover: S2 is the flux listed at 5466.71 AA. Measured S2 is 0.8471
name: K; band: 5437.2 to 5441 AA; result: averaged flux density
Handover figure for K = 0.849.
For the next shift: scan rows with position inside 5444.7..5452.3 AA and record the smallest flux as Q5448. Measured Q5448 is 0.8281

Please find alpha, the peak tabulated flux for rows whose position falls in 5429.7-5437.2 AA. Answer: 0.927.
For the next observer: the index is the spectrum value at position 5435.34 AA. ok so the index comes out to 0.8985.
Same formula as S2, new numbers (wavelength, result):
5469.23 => 0.8429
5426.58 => 0.8856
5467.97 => 0.843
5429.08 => 0.91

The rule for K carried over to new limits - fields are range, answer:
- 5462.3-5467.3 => 0.862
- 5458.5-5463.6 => 0.887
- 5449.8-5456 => 0.872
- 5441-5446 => 0.83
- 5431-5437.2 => 0.909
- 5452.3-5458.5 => 0.888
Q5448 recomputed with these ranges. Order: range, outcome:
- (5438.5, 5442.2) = 0.8324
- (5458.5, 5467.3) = 0.8471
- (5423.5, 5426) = 0.8763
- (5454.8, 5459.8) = 0.8895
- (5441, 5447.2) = 0.8279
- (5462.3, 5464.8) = 0.8649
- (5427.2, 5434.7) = 0.8961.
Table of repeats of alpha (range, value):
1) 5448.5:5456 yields 0.8895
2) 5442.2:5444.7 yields 0.8293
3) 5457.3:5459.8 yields 0.8963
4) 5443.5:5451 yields 0.8519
